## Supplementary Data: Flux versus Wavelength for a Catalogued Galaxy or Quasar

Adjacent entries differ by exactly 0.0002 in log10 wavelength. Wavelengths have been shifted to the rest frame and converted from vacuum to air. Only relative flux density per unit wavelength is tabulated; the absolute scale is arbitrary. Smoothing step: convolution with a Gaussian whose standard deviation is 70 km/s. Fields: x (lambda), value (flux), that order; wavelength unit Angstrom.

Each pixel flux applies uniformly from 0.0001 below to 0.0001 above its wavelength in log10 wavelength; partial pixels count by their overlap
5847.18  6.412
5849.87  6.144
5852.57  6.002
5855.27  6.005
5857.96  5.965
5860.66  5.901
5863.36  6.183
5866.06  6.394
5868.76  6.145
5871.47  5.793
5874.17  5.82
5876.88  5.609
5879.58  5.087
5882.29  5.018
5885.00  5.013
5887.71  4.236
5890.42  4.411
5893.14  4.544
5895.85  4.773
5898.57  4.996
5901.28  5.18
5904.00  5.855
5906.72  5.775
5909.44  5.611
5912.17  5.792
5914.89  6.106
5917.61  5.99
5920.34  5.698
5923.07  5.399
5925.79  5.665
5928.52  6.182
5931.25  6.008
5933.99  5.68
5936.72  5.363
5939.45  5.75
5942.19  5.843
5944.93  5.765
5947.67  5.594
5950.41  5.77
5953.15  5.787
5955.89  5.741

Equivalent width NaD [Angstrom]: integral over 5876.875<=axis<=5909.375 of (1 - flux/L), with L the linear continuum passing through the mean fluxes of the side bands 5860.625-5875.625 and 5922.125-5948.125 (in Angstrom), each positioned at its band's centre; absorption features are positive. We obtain 4.9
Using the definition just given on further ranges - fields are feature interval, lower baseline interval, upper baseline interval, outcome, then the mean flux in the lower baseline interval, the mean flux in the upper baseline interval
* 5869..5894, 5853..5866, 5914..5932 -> 3.63 Angstrom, 6.05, 5.85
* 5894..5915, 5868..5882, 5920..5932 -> 0.98 Angstrom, 5.62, 5.79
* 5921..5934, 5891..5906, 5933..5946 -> -0.69 Angstrom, 5.07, 5.68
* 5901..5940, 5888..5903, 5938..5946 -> -3.32 Angstrom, 4.77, 5.78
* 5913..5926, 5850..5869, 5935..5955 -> 0.07 Angstrom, 6.08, 5.7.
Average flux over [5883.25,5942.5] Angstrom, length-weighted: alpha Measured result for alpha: 5.44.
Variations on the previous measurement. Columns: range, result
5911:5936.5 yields 5.82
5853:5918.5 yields 5.51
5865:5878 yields 5.95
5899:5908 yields 5.54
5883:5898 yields 4.63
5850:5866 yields 6.05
